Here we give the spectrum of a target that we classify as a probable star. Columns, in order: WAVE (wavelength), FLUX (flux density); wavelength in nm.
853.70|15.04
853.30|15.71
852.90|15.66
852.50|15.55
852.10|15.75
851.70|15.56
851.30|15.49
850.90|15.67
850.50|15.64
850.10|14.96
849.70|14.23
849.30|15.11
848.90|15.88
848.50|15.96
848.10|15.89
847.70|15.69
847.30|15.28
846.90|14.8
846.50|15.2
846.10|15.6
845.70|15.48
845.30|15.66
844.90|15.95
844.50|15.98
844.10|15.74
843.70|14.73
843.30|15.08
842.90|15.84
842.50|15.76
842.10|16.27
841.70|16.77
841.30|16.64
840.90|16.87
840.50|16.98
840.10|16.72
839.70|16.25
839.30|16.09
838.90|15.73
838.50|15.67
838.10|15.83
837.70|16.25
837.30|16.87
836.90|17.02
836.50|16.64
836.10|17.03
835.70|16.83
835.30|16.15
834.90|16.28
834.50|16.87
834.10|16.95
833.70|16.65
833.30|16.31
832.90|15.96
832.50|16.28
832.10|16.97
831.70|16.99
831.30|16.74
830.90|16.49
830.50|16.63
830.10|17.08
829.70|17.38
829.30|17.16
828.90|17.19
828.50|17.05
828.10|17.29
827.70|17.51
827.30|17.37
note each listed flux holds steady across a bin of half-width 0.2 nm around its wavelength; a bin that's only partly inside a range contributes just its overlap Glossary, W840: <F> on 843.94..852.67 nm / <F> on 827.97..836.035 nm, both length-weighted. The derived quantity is 0.92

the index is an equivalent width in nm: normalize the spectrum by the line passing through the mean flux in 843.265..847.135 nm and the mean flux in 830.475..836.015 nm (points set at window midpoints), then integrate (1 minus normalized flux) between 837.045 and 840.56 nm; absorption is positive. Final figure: -0.04 nm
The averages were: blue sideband 16.6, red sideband 15.4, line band 16.2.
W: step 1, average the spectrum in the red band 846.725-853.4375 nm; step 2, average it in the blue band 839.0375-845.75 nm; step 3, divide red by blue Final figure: 0.96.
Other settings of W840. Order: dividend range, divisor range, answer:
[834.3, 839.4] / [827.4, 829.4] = 0.95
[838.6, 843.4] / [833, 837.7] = 0.98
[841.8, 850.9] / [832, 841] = 0.94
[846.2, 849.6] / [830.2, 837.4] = 0.93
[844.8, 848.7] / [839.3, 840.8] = 0.94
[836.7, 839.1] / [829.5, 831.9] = 0.96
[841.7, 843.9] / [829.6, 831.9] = 0.93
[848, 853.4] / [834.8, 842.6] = 0.94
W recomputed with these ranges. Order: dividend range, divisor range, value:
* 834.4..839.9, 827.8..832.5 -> 0.97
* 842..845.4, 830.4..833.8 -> 0.95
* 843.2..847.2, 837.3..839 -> 0.96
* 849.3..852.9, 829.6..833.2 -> 0.92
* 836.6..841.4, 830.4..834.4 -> 0.99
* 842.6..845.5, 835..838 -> 0.94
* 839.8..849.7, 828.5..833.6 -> 0.94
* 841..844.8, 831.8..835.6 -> 0.96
